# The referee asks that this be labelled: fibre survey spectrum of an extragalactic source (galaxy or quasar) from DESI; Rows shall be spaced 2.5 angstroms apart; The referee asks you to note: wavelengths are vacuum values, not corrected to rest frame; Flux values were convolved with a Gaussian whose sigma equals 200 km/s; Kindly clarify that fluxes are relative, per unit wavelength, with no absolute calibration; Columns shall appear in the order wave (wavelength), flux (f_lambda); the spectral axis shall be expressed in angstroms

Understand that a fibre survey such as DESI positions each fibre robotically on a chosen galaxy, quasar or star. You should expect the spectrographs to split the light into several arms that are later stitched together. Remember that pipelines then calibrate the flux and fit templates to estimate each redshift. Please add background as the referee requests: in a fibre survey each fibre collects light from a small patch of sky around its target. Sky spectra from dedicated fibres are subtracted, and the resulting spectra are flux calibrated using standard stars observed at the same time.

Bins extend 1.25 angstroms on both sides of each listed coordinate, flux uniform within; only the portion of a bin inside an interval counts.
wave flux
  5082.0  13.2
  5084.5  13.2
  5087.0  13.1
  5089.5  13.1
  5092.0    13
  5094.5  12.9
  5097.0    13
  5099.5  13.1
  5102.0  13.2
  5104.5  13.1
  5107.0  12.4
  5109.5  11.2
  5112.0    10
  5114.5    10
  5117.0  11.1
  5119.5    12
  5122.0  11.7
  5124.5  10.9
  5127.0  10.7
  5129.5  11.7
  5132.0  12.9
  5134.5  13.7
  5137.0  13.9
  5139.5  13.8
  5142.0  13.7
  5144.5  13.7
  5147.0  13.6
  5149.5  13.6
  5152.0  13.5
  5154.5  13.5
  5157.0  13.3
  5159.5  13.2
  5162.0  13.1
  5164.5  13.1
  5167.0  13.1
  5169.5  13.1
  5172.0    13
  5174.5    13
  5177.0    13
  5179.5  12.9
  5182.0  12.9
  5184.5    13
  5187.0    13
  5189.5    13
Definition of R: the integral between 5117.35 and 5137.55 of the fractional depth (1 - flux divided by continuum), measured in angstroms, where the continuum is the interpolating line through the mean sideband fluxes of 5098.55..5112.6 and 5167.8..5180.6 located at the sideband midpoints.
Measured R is 0.7 angstroms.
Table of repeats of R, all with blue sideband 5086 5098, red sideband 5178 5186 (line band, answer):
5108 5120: 2.0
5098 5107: 0.0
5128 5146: -0.5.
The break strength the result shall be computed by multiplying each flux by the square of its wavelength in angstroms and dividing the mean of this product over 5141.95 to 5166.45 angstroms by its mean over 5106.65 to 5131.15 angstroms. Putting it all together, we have 1.22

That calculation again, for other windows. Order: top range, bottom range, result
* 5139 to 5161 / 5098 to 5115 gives 1.15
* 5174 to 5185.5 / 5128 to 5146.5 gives 0.99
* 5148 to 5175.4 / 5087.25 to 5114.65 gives 1.09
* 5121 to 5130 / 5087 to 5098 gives 0.87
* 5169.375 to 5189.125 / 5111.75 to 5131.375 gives 1.19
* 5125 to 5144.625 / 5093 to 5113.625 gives 1.06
